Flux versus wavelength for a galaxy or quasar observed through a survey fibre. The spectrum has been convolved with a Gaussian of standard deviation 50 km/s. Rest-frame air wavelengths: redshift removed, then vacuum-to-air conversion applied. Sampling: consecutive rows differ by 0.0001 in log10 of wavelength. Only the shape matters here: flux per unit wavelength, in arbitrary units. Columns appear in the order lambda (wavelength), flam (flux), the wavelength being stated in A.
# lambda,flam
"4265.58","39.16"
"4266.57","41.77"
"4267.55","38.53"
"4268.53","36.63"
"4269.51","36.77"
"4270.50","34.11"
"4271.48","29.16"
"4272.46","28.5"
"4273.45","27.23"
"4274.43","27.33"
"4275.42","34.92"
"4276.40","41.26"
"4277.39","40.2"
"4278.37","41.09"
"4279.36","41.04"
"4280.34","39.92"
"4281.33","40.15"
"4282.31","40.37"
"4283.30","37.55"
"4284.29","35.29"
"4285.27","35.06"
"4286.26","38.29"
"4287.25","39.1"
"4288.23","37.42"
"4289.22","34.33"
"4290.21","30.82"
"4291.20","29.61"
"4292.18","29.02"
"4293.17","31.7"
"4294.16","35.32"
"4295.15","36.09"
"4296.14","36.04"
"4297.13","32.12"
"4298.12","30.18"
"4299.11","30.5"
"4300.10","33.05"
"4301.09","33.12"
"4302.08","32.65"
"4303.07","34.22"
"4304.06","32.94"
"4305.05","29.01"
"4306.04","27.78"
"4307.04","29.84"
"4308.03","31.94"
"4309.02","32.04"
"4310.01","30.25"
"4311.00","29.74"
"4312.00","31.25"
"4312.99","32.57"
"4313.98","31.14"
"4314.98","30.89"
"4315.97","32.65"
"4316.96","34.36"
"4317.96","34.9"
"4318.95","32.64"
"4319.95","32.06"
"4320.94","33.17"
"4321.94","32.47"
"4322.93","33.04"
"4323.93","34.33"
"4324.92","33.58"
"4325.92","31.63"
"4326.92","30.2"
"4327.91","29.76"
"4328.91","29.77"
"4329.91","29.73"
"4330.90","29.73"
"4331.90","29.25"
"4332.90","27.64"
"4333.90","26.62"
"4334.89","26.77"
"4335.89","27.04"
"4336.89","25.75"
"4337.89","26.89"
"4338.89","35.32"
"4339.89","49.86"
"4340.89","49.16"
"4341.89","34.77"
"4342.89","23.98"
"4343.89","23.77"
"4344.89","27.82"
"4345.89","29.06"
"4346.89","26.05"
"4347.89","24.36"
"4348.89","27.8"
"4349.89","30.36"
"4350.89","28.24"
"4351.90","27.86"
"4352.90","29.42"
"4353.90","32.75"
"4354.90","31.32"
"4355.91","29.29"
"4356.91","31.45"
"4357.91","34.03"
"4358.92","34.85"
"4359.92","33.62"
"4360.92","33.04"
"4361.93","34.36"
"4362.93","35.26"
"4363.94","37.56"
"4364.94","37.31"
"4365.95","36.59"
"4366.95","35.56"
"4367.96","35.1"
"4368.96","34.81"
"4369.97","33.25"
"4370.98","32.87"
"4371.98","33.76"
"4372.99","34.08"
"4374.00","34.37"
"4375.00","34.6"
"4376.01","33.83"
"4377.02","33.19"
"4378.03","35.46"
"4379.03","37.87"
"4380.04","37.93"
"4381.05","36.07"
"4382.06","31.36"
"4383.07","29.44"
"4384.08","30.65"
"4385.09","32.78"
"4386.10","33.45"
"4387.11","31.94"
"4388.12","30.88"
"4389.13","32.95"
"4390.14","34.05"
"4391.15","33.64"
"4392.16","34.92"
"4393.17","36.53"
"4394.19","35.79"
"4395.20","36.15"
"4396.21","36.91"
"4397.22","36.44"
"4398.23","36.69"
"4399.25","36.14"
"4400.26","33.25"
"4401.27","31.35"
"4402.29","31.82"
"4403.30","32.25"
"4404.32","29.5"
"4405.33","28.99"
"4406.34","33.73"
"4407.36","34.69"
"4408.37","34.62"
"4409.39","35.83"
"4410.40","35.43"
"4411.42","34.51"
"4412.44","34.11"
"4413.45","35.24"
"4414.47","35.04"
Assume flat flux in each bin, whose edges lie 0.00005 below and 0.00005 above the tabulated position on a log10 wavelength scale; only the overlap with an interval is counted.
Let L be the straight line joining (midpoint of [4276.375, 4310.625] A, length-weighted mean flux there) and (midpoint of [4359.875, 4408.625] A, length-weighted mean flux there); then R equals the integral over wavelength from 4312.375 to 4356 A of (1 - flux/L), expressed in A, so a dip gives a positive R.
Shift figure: 4.3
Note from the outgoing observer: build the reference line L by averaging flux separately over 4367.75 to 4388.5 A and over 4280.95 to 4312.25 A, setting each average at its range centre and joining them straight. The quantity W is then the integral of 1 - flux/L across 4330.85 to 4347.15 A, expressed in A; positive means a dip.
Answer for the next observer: 1.4 A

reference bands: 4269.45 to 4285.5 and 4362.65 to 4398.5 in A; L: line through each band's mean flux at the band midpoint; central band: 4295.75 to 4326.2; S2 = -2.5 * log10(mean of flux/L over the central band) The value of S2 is 0.107 mag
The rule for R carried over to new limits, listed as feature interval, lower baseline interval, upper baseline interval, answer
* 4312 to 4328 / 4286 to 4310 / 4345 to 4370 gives 0.0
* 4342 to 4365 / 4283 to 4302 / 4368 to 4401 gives 2.4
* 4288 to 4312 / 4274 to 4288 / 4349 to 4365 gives 3.0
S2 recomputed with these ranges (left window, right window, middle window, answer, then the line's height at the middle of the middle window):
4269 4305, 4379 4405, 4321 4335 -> 0.13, 34.2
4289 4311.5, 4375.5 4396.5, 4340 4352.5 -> 0.10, 33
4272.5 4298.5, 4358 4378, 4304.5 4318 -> 0.13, 35.1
